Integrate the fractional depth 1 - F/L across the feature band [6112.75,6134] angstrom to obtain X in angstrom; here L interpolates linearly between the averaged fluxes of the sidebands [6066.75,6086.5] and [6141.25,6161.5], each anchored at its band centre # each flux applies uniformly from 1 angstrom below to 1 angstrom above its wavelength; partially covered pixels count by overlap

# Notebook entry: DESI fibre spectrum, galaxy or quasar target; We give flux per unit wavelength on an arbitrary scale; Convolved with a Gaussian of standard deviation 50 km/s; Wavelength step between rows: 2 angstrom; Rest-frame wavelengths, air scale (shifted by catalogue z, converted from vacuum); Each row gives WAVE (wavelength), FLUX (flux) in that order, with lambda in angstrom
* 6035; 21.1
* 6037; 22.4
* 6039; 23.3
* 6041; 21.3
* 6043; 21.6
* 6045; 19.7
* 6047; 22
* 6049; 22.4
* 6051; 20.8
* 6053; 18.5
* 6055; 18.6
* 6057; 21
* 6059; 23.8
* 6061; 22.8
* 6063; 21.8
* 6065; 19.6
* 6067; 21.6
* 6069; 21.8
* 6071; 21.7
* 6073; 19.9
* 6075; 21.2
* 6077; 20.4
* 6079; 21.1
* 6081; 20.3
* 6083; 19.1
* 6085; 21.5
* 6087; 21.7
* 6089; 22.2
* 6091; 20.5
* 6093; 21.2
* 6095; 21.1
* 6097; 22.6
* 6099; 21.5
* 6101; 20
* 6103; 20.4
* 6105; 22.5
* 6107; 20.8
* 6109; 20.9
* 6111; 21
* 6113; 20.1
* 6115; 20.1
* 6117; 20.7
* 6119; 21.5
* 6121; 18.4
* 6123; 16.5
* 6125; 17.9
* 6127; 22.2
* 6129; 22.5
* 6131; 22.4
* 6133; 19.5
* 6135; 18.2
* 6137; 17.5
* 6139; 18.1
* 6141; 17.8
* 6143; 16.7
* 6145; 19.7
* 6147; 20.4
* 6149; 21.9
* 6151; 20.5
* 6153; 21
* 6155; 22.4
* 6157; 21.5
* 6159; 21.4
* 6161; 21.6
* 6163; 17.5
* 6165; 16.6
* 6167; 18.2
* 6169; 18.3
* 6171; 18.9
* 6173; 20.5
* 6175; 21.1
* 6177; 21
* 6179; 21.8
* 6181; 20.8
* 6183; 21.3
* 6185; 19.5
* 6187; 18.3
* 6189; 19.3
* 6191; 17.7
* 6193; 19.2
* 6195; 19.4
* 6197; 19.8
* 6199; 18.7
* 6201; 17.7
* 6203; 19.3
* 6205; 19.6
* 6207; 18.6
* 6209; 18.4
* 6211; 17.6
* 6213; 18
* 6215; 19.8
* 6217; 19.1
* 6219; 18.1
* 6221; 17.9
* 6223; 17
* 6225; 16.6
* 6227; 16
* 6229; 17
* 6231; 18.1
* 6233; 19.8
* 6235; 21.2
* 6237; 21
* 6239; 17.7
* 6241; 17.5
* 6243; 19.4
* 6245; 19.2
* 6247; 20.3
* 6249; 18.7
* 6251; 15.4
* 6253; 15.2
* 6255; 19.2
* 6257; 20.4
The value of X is 0.5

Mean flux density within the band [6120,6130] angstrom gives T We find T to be 19.5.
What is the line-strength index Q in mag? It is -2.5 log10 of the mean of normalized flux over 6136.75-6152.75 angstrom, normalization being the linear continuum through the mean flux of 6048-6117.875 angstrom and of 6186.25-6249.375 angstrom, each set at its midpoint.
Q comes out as 0.04 mag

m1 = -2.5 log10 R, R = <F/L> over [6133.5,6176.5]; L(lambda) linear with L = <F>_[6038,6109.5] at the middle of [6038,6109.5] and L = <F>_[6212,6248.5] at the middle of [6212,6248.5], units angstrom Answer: 0.01 mag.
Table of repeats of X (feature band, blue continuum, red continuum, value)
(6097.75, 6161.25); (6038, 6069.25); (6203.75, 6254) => -0.8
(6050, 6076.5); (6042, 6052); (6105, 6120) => 0.2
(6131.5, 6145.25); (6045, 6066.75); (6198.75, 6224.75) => 1.0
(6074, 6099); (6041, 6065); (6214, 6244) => -0.6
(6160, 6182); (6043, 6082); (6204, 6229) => -0.9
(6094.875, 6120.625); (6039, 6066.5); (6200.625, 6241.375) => -0.9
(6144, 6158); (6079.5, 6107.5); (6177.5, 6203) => -0.6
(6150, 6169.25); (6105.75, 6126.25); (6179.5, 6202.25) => -0.4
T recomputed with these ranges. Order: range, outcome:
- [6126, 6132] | 22.4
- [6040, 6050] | 21.4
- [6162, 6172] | 17.9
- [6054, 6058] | 19.8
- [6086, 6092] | 21.5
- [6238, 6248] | 18.8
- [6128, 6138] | 20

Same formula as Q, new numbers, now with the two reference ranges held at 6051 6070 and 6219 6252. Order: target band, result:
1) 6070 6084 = 0.013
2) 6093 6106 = -0.047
